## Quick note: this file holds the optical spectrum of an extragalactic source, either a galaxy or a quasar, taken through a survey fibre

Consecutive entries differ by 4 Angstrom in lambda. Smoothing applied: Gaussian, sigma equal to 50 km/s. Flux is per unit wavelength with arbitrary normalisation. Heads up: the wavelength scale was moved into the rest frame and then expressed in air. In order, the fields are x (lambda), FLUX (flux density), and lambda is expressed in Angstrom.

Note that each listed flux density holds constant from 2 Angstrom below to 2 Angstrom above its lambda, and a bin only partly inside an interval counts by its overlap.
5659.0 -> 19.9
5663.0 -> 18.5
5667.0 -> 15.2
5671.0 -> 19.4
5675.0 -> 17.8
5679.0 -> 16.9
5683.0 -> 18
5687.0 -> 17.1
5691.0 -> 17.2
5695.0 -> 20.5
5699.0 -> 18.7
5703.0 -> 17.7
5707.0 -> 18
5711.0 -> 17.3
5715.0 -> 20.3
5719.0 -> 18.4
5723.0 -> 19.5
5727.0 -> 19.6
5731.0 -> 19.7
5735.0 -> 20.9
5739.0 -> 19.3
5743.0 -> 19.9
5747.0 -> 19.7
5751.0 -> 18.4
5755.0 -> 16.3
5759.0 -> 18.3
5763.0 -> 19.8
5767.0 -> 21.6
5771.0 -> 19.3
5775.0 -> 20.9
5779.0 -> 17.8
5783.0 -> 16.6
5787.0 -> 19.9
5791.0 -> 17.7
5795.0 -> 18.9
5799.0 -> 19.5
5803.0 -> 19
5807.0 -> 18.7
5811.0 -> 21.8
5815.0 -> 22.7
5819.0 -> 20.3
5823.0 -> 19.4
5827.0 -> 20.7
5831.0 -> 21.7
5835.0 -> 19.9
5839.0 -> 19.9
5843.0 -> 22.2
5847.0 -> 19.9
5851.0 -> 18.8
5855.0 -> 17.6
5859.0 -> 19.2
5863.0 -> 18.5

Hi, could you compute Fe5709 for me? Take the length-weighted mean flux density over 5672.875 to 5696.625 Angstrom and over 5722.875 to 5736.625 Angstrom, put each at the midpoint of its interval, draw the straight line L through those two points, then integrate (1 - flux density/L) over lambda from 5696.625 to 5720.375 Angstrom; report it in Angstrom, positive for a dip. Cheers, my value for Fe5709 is 0.68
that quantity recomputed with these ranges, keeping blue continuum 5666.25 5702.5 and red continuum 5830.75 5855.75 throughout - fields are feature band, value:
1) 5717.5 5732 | -0.65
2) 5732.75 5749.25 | -1.10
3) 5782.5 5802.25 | 0.66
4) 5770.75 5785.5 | 0.42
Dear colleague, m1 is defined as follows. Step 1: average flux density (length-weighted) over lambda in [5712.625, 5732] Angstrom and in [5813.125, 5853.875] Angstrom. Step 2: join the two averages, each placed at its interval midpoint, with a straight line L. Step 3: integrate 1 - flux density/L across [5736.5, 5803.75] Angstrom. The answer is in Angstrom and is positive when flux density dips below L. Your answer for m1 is 3.0 Angstrom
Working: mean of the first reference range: 19.4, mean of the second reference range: 20.5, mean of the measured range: 19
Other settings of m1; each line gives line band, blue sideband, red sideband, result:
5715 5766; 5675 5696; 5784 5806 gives -2.5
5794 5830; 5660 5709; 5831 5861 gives -1.5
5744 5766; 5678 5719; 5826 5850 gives 0.6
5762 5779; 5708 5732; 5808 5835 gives -0.1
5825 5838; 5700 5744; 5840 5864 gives -0.9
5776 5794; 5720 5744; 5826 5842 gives 1.8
